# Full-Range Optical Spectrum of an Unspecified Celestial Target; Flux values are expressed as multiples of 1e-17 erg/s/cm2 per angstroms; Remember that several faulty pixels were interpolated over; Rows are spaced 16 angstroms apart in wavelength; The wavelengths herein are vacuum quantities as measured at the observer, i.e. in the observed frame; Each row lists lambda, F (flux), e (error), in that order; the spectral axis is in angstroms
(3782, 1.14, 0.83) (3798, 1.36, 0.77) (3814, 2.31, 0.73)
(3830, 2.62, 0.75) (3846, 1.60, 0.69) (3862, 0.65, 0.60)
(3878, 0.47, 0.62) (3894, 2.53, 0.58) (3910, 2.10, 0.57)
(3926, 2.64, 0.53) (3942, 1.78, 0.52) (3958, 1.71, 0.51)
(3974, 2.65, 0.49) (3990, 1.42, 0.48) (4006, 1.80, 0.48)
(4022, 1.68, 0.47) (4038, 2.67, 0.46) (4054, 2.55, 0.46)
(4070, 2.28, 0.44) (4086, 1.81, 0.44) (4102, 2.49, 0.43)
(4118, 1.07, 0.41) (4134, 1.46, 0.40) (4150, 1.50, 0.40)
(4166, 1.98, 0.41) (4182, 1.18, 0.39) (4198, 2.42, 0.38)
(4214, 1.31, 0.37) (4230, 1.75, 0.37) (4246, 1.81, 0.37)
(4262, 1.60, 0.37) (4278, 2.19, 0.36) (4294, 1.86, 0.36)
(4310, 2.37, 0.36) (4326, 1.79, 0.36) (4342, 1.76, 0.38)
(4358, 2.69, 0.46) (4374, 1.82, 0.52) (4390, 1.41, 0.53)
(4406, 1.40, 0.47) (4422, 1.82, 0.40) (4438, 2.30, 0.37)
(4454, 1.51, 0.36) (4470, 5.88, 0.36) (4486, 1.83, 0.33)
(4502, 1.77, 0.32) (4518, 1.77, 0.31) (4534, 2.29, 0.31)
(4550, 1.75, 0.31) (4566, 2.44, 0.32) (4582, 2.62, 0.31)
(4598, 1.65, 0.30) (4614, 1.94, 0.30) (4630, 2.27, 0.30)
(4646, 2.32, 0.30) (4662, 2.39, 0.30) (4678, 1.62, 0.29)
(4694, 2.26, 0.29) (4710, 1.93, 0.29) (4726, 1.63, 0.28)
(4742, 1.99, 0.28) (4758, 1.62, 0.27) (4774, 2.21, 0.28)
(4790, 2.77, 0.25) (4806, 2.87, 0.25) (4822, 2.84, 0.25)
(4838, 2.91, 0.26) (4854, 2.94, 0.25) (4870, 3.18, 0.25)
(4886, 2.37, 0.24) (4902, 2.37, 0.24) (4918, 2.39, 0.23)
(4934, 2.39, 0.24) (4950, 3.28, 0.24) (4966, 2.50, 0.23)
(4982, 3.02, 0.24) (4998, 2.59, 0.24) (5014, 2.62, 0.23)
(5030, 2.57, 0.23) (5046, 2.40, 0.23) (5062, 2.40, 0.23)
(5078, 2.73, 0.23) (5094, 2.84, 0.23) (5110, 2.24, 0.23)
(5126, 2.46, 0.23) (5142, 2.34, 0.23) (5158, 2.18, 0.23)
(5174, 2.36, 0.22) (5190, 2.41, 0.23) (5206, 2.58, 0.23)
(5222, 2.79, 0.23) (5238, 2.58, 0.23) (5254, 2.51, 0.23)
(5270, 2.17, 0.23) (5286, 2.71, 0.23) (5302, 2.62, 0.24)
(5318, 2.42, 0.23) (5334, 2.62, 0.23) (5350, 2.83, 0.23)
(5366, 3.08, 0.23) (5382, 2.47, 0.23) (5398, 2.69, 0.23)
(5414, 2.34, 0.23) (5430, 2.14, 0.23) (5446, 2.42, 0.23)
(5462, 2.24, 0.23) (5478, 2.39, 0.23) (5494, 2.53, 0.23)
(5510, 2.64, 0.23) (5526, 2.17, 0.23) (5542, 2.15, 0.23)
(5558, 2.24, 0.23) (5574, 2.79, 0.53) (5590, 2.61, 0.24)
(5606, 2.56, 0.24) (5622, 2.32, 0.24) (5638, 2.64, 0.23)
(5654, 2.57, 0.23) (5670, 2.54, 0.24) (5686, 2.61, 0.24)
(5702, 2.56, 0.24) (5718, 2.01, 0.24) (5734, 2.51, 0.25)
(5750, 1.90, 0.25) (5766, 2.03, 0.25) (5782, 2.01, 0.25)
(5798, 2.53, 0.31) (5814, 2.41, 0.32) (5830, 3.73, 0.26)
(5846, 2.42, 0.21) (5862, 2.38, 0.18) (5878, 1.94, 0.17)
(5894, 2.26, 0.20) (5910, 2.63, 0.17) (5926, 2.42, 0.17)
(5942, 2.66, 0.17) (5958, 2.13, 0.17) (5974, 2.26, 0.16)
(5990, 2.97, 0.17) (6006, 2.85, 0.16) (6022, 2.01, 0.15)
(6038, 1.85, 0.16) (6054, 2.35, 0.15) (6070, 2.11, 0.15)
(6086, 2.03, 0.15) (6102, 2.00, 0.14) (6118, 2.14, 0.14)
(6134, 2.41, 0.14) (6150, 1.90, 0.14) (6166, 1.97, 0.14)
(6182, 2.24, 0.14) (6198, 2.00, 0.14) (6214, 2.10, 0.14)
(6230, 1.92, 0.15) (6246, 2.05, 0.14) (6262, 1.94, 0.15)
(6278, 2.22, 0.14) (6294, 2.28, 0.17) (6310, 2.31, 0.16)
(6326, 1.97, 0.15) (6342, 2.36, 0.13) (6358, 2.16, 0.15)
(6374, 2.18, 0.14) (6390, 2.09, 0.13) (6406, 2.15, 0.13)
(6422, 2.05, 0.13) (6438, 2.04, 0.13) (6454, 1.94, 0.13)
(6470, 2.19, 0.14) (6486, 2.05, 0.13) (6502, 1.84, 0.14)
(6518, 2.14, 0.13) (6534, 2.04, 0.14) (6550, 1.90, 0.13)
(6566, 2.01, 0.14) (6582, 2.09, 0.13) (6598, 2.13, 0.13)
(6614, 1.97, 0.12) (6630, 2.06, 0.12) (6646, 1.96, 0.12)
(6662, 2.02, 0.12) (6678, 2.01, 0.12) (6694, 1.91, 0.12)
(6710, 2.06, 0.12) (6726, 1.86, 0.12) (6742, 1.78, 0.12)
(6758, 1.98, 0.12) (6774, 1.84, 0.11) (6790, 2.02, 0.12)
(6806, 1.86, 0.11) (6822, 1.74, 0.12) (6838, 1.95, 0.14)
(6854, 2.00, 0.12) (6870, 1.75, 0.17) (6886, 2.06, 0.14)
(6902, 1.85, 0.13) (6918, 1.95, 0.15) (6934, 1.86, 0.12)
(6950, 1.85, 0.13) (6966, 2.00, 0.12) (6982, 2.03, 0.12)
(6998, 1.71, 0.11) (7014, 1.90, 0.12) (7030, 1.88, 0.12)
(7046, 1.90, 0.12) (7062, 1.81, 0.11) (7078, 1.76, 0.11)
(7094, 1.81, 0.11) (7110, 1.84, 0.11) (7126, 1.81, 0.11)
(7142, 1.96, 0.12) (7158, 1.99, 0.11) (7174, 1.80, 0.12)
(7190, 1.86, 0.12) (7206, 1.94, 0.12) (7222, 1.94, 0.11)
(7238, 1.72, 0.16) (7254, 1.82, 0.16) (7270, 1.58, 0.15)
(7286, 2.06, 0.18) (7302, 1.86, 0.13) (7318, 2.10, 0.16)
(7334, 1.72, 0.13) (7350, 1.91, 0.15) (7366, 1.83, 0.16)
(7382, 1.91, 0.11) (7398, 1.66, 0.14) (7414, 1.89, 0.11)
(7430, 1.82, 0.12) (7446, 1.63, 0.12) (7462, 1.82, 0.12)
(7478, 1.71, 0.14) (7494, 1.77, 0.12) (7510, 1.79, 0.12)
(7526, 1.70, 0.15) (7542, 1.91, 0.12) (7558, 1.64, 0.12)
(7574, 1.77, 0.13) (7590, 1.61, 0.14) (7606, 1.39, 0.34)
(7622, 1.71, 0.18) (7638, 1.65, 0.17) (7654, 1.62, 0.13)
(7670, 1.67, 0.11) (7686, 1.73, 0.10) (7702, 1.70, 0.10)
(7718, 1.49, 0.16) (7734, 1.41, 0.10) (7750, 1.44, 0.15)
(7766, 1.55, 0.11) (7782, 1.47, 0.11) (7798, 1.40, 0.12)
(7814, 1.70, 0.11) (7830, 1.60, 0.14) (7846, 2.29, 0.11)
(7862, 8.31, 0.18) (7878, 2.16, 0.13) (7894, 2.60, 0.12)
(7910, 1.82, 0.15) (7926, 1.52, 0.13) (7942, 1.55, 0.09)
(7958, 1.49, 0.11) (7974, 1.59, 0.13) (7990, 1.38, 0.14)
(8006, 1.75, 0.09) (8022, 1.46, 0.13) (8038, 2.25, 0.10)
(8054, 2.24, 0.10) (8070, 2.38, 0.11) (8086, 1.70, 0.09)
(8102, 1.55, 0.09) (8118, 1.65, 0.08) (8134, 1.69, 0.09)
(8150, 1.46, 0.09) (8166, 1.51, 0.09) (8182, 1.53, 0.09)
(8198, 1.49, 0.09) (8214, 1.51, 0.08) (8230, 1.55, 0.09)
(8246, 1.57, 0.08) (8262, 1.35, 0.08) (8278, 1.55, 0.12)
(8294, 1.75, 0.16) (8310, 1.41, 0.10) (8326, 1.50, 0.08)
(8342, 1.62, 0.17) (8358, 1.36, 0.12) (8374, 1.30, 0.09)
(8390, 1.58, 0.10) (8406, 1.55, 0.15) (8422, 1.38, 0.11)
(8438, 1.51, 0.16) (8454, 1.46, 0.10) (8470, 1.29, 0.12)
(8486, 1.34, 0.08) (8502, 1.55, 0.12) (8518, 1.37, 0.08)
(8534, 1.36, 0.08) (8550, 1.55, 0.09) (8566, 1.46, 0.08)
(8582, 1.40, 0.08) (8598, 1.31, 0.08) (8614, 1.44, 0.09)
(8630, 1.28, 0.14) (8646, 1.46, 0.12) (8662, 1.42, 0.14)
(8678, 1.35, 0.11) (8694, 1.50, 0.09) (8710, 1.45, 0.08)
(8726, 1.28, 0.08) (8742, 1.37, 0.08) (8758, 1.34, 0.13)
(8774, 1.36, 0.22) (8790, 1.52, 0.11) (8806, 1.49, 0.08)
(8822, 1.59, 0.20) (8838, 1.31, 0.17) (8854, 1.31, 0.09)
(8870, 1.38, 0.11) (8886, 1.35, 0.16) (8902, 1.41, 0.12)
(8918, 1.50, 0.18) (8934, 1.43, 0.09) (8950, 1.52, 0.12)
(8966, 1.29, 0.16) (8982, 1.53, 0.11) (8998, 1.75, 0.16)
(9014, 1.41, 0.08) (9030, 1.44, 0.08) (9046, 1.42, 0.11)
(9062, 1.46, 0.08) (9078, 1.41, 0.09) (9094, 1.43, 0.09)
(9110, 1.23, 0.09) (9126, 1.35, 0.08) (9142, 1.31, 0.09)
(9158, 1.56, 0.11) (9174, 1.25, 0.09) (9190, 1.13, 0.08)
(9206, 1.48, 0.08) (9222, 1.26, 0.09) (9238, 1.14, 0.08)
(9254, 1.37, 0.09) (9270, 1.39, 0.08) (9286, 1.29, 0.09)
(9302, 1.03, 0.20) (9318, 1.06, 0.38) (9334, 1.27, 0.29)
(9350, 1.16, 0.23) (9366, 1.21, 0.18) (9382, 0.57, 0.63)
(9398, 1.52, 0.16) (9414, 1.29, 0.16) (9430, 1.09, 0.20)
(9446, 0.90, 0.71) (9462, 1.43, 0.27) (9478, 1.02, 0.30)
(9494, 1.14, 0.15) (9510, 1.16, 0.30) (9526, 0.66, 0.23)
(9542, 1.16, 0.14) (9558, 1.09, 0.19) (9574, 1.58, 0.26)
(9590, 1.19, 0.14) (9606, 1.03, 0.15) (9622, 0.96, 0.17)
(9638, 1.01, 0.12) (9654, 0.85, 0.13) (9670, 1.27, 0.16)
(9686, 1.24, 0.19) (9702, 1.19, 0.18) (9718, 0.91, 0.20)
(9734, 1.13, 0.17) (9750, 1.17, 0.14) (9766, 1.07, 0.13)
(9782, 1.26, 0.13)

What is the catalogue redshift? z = 0.198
